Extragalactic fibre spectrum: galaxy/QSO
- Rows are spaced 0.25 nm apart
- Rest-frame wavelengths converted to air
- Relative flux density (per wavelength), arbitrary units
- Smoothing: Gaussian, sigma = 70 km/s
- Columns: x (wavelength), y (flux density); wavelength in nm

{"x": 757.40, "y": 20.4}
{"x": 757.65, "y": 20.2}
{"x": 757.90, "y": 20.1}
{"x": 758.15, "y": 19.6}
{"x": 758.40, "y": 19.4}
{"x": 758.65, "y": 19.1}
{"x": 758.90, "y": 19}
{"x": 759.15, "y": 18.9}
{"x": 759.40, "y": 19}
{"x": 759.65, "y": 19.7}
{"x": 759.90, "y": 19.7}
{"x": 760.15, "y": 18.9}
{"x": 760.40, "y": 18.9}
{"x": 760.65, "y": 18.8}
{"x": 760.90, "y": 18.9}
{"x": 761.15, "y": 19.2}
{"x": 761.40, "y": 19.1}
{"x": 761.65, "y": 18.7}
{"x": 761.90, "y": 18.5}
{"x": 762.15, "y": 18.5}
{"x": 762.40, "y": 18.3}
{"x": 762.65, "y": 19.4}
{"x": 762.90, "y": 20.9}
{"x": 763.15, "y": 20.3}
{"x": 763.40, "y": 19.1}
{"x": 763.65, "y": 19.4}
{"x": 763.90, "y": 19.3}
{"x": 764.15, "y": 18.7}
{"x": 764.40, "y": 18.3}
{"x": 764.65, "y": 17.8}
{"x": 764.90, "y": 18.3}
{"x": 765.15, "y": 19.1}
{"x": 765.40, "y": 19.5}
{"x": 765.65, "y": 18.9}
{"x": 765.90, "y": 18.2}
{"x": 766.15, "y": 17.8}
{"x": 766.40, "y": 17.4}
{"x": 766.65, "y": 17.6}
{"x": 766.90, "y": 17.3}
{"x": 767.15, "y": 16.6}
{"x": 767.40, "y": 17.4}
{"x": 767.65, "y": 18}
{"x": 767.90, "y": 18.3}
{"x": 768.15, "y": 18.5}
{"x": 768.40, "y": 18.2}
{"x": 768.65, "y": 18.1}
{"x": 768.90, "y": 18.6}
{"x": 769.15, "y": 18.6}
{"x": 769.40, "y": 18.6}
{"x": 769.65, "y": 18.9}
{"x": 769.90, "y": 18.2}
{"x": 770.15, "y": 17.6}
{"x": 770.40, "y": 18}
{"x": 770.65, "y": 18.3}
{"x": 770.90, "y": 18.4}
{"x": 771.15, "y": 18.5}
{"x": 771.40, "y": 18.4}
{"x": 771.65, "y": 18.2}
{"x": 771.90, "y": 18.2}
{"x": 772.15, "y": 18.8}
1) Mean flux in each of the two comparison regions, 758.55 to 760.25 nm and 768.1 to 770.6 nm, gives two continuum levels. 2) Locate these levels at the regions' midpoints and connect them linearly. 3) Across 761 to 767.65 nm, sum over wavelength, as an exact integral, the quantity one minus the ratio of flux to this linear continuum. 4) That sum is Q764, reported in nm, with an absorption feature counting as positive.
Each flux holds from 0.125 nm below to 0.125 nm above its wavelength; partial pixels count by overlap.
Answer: 0.06 nm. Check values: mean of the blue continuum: 19.2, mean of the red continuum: 18.3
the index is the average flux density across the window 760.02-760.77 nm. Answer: 18.9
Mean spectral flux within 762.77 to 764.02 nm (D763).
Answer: 19.8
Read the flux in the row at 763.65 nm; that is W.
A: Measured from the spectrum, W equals 19.4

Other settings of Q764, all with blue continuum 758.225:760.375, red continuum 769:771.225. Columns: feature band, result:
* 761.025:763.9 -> -0.04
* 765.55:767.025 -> 0.06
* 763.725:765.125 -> 0.02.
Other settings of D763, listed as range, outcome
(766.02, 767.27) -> 17.3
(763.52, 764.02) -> 19.3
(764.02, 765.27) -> 18.4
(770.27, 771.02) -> 18.2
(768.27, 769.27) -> 18.4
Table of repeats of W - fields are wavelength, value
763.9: 19.3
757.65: 20.2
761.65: 18.7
